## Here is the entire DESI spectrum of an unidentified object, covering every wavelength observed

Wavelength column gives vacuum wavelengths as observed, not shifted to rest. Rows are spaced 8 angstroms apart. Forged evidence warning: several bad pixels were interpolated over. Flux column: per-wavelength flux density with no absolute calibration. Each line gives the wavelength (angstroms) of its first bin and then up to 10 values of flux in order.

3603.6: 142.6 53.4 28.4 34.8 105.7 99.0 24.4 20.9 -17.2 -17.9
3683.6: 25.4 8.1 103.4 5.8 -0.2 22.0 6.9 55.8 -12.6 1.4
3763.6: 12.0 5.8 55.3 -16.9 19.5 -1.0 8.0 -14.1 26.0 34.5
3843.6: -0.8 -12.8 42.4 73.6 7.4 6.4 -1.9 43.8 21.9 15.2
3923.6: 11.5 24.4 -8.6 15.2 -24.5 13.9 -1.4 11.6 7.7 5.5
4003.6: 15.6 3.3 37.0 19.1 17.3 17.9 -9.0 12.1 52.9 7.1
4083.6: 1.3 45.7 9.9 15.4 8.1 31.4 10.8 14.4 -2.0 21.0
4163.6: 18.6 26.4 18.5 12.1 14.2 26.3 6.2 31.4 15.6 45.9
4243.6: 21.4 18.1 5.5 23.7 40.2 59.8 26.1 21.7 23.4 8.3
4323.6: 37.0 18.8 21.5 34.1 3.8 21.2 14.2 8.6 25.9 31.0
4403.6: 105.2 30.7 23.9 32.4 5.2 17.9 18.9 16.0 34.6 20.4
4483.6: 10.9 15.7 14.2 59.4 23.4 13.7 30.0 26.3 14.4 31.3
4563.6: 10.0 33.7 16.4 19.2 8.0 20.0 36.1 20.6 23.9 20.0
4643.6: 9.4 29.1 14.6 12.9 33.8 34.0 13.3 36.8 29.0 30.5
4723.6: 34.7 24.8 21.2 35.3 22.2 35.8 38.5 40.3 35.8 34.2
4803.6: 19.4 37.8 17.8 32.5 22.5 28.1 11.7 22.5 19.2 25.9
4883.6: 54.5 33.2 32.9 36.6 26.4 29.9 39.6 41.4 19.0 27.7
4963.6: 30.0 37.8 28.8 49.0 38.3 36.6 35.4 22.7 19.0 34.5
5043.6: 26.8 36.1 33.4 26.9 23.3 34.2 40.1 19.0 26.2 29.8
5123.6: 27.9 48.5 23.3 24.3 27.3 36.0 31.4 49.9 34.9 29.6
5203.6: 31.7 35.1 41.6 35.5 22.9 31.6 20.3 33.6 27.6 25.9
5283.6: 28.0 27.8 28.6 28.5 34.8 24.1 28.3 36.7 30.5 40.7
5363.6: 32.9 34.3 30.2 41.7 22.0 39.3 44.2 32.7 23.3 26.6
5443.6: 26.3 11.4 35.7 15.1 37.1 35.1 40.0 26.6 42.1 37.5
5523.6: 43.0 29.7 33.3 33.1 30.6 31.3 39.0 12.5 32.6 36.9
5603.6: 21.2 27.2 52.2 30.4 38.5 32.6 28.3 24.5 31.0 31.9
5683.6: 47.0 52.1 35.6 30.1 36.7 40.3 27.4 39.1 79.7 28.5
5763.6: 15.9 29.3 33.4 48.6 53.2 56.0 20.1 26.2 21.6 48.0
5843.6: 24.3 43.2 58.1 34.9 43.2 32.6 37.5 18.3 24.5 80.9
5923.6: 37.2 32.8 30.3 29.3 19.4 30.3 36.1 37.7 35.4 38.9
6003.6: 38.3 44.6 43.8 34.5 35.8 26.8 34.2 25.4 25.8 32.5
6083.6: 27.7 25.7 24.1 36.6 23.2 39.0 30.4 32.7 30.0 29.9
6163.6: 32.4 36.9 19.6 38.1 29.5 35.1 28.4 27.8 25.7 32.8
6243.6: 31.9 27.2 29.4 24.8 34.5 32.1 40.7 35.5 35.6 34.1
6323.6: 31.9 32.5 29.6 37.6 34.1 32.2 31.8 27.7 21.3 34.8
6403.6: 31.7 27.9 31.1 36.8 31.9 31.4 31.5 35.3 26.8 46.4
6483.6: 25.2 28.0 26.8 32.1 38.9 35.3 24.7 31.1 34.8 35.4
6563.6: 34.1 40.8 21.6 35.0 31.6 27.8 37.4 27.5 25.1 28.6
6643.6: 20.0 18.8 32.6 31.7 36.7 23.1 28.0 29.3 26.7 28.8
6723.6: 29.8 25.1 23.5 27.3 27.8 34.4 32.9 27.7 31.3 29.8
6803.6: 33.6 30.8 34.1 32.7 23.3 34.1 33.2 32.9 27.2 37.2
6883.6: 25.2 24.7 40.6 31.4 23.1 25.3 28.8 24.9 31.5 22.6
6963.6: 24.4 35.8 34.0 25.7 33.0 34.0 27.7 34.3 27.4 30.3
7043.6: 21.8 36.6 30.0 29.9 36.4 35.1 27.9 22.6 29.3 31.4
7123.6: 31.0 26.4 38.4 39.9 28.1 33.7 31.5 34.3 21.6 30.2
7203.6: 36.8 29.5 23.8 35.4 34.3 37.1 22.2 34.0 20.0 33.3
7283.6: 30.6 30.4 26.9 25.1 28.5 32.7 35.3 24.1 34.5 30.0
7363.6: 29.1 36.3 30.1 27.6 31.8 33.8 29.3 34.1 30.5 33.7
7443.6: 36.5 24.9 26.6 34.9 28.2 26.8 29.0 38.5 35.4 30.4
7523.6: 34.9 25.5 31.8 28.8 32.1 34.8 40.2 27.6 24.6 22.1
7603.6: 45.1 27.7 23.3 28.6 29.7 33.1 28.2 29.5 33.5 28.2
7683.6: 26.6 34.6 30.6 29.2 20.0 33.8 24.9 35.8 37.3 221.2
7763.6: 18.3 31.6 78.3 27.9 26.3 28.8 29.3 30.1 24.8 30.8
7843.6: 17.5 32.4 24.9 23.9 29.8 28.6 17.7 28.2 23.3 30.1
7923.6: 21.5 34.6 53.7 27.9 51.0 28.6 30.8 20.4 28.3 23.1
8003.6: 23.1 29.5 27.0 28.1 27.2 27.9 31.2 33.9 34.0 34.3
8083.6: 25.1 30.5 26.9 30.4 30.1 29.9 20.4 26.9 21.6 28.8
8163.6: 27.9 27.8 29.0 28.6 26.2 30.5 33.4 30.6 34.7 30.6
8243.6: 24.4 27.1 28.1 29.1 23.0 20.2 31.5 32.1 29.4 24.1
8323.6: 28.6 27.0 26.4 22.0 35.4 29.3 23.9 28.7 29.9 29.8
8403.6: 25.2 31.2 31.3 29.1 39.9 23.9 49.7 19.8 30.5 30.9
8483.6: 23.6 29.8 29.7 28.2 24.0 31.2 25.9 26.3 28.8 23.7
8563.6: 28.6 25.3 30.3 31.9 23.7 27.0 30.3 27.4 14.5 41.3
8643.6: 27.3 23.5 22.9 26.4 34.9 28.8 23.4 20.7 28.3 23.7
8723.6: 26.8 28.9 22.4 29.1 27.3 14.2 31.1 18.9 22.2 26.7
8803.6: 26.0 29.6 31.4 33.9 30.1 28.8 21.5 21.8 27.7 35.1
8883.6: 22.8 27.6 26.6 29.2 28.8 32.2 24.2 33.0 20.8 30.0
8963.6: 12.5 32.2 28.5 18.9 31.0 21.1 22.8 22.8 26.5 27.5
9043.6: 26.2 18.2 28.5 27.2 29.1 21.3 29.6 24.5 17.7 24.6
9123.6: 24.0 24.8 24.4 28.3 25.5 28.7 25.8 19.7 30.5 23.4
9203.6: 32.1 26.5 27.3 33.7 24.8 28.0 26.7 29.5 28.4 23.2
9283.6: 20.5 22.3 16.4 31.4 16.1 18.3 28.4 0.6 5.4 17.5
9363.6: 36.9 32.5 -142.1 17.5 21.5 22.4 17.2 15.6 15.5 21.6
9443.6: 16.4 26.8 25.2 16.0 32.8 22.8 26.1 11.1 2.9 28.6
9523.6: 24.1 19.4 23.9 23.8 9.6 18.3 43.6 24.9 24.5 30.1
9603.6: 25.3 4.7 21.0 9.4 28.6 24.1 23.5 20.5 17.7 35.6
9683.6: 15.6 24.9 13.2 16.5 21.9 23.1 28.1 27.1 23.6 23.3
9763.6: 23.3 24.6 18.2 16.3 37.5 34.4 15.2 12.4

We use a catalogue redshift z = 0.18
